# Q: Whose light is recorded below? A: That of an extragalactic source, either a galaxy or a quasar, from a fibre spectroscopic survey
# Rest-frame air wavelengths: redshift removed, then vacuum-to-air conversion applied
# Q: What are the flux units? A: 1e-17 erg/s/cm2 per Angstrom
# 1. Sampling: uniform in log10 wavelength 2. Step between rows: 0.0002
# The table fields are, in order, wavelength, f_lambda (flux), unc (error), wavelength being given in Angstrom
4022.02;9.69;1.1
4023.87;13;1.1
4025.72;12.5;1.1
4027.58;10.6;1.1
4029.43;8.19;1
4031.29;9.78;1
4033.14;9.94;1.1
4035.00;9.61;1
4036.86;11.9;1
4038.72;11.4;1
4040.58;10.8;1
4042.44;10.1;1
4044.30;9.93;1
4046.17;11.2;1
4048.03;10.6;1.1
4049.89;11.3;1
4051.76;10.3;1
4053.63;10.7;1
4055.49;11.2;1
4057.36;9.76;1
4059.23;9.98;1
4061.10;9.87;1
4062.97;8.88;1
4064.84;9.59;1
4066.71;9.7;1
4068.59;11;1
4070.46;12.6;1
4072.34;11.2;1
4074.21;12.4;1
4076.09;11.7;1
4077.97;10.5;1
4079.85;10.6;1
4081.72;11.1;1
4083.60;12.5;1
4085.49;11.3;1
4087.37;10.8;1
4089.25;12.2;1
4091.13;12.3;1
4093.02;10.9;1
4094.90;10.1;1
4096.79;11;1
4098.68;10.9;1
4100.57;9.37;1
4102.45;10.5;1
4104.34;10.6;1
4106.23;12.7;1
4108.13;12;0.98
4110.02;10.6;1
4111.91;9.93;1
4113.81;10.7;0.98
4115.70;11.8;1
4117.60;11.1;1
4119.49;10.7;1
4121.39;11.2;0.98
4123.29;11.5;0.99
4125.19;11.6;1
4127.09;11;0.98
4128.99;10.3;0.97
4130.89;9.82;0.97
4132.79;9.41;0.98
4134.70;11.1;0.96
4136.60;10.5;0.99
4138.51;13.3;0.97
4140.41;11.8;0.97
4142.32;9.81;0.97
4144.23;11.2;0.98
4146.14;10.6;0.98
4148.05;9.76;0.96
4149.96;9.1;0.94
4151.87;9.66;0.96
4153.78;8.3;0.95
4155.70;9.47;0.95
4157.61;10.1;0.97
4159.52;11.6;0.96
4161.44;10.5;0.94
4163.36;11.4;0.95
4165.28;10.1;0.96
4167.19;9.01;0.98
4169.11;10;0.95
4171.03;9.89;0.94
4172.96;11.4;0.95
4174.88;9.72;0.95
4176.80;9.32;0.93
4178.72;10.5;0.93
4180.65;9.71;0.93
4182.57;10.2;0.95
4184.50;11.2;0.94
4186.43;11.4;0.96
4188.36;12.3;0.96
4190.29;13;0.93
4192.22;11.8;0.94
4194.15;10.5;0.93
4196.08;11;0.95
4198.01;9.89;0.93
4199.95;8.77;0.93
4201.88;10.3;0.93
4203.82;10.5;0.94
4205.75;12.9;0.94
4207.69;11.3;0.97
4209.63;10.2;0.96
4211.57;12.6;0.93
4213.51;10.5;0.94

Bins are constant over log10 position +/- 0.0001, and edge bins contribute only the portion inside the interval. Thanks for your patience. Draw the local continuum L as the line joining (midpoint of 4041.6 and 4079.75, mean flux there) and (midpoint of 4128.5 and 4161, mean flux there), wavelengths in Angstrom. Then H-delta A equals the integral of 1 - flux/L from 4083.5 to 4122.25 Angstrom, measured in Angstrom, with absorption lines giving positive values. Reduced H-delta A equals -2.2 Angstrom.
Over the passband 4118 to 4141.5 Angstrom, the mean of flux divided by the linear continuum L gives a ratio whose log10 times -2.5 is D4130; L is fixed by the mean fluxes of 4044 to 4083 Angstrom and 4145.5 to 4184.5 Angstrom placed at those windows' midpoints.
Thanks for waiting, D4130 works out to -0.08 mag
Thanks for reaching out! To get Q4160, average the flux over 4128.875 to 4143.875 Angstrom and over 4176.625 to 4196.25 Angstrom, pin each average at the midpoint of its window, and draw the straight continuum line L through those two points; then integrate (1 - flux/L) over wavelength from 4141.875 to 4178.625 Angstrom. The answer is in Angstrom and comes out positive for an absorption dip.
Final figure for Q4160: 2.9 Angstrom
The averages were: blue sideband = 10.8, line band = 10.1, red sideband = 11.1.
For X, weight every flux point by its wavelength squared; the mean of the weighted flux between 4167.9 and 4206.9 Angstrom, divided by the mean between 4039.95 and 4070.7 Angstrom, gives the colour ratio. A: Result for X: 1.1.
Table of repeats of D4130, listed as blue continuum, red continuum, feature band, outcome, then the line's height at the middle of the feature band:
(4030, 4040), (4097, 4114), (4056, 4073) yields 0.03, 10.6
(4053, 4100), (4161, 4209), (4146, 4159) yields 0.12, 10.7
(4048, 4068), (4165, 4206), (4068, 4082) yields -0.12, 10.2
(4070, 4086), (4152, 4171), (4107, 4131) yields -0.02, 10.8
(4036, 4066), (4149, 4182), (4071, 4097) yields -0.10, 10.3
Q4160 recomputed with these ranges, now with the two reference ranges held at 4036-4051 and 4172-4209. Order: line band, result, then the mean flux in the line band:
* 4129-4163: 1.48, 10.4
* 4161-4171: 0.62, 10.2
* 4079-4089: -0.42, 11.3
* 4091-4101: 0.15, 10.7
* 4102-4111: -0.38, 11.3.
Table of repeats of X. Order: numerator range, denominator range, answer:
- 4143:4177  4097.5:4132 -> 0.94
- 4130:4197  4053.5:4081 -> 1.04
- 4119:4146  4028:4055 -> 1.10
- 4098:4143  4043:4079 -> 1.06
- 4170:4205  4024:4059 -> 1.08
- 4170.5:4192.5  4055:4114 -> 1.05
